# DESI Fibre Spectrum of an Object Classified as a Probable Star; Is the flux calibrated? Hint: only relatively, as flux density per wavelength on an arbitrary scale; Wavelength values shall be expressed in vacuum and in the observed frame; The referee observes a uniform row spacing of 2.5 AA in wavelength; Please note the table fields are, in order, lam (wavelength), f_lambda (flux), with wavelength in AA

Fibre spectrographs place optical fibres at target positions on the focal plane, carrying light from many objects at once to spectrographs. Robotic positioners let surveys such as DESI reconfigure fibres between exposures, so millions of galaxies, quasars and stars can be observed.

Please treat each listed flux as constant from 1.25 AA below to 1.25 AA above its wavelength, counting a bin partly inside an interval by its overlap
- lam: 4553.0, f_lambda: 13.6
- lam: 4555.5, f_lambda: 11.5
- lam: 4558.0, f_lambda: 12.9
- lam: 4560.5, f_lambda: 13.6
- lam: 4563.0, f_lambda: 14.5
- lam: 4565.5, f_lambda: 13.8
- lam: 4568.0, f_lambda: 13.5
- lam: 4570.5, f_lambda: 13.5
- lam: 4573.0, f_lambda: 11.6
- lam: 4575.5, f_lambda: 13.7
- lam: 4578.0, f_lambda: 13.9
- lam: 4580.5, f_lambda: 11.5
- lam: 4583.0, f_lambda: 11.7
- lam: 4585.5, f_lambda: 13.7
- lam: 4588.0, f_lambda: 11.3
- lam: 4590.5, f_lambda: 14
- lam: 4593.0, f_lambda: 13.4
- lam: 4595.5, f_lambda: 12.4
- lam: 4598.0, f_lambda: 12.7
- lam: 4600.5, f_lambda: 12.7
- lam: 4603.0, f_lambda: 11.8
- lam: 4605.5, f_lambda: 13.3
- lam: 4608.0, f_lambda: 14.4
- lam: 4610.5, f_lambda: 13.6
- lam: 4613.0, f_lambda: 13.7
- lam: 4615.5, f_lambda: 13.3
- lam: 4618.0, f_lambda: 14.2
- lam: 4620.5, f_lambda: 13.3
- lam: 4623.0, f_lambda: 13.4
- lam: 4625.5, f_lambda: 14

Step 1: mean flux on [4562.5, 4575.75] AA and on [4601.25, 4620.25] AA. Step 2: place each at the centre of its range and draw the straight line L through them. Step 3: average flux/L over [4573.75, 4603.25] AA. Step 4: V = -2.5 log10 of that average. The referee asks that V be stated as 0.05 mag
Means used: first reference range 13.4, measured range 12.7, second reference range 13.4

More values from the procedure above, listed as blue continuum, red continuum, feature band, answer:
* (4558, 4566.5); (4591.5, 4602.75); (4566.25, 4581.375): 0.04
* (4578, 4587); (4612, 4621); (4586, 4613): 0.00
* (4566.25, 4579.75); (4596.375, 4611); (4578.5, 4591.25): 0.06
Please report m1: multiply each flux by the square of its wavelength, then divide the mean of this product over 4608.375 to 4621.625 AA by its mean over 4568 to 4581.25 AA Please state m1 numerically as 1.1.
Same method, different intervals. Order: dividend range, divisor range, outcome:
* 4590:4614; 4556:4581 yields 1.01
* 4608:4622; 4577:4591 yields 1.10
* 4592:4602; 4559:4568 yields 0.93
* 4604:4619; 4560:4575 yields 1.04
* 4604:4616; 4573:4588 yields 1.09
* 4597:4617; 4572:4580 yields 1.03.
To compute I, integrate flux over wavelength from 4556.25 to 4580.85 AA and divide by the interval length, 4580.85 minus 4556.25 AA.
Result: 13.3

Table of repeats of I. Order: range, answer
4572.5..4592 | 12.7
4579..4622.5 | 13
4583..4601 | 12.8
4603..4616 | 13.5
